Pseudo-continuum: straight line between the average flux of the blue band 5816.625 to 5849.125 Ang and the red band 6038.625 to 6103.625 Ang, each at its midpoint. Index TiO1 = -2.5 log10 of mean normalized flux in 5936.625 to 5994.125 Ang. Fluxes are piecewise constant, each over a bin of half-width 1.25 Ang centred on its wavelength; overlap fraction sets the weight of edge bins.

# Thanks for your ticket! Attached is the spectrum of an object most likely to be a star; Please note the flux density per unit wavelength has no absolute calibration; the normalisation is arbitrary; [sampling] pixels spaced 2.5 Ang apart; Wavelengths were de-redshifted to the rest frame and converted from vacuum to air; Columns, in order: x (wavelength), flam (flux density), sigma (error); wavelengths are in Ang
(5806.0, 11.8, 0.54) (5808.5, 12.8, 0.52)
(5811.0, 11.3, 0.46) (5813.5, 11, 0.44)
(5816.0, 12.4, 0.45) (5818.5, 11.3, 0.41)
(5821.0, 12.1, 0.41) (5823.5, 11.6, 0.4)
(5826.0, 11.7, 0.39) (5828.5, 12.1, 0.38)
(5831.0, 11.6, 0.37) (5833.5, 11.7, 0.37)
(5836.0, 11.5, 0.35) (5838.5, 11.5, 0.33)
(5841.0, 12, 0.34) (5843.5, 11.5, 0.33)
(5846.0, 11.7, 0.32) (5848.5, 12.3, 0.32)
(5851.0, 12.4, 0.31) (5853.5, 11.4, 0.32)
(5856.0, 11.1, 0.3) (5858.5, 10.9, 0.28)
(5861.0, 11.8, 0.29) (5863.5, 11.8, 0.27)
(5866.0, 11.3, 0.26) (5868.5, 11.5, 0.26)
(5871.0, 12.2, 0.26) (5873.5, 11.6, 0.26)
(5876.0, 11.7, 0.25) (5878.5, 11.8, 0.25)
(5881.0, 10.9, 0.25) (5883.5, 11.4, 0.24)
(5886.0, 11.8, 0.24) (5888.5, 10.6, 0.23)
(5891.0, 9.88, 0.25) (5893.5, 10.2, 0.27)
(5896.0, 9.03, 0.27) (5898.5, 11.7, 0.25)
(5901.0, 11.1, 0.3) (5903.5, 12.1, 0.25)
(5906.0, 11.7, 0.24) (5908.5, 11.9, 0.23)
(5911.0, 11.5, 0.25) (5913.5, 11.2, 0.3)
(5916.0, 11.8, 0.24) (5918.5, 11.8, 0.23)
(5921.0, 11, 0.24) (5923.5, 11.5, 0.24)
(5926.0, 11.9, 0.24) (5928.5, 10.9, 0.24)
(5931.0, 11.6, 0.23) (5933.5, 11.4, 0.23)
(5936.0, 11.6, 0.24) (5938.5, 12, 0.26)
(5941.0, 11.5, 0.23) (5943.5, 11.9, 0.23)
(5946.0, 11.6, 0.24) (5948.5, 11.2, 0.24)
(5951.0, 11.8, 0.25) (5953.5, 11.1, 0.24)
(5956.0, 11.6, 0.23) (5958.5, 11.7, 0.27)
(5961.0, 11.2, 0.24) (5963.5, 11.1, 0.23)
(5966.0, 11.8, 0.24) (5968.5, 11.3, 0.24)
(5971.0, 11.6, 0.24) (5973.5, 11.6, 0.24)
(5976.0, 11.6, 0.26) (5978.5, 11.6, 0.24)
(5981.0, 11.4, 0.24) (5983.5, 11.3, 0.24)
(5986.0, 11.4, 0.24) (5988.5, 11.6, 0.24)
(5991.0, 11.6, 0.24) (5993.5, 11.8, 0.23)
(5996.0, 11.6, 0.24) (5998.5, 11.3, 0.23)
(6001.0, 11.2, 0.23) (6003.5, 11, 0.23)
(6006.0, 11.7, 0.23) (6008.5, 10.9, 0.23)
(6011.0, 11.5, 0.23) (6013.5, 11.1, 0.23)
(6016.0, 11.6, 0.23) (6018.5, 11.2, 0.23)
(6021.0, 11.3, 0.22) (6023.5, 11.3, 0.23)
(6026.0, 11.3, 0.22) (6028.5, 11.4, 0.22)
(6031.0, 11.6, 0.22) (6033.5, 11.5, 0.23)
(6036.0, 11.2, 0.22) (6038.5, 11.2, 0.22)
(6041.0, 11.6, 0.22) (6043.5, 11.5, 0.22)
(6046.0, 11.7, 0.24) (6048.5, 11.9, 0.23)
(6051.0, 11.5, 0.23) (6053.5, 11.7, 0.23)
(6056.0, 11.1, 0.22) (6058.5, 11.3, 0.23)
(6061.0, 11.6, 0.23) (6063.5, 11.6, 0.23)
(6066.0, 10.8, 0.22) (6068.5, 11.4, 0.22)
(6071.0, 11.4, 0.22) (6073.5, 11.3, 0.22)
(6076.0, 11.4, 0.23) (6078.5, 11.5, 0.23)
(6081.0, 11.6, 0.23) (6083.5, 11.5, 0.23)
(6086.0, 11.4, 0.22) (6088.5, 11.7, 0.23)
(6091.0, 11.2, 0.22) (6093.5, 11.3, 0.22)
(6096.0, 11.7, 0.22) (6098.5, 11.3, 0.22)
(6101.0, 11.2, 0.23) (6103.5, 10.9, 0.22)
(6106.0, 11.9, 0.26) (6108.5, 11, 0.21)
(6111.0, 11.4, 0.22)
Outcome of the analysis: 0.00 mag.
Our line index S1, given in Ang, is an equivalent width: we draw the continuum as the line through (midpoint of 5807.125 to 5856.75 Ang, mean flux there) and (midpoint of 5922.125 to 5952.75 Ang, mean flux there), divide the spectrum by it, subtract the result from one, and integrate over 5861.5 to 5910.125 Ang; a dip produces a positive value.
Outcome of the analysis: 1.6 Ang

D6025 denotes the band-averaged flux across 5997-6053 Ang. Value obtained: 11.4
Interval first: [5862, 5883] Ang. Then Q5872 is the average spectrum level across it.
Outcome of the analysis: 11.6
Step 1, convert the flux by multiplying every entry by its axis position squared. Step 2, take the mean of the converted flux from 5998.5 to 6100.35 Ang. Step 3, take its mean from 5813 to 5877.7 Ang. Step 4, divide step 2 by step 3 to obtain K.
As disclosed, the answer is 1.0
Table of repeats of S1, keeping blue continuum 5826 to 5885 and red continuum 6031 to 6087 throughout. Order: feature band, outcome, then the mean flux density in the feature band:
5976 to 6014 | 0.31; 11.4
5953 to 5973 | 0.16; 11.4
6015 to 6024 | 0.11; 11.3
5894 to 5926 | 0.64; 11.4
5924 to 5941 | 0.01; 11.6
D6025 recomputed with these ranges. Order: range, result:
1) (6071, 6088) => 11.5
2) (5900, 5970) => 11.5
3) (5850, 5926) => 11.4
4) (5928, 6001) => 11.5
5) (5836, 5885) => 11.6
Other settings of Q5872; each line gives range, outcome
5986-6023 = 11.4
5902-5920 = 11.7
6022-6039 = 11.4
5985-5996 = 11.6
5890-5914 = 11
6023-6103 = 11.4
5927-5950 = 11.5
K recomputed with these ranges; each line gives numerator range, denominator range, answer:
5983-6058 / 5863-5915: 1.06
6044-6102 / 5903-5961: 1.04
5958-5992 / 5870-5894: 1.06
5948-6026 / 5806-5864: 1.03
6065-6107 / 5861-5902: 1.09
